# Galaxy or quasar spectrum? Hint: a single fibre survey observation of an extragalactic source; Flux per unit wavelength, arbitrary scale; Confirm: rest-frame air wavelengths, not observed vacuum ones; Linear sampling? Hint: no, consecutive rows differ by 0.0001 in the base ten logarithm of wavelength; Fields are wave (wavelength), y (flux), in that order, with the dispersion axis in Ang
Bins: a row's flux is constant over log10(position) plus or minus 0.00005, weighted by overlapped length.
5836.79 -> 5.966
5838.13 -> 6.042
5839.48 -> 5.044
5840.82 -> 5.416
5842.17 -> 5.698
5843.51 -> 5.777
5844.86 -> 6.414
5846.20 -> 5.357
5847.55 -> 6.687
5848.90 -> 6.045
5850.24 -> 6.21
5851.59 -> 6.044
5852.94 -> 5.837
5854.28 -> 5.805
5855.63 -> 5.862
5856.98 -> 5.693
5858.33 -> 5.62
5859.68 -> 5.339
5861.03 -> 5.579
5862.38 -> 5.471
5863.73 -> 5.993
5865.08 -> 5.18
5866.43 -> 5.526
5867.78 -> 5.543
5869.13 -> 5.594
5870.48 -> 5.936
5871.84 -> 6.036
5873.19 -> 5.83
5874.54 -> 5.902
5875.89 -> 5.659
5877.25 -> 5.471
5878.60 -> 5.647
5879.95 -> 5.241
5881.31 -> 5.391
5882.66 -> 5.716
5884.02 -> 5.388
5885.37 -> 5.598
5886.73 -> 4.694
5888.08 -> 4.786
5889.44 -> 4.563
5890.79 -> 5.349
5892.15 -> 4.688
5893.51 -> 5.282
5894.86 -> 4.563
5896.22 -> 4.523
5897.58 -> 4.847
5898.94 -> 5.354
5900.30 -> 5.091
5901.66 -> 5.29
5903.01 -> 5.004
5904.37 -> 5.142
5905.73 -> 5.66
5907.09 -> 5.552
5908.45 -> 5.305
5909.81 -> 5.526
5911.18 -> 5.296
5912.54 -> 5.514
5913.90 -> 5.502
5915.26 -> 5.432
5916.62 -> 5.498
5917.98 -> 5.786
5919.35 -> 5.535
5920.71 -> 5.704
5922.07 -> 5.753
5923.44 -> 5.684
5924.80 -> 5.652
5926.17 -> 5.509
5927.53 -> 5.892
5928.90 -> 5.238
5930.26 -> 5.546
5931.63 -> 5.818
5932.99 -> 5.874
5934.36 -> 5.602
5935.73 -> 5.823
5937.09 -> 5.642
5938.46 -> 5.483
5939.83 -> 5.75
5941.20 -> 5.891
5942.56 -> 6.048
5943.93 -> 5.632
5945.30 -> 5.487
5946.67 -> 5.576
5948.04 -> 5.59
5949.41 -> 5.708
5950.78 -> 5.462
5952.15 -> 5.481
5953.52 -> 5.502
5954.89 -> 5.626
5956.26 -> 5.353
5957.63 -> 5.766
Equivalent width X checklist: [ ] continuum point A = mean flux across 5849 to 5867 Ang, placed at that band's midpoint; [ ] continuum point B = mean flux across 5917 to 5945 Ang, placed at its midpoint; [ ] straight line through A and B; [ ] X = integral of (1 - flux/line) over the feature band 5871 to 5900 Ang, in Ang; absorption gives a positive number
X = 2.2 Ang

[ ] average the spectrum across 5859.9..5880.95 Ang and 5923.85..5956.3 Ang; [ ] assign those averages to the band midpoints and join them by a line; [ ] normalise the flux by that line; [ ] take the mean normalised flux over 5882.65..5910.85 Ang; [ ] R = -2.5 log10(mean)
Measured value 0.10 mag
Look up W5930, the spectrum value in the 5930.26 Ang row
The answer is 5.546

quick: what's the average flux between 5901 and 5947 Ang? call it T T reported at 5.58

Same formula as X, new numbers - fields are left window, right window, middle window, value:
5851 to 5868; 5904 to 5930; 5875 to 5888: 0.5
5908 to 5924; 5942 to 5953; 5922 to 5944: -0.4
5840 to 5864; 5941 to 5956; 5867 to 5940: 3.5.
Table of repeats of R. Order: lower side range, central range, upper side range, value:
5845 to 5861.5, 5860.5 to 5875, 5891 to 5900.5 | -0.030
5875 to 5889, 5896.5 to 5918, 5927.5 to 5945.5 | 0.035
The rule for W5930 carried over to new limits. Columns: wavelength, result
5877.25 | 5.471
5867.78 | 5.543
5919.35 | 5.535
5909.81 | 5.526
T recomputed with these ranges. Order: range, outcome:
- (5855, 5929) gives 5.43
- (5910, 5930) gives 5.57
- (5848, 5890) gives 5.6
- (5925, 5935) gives 5.64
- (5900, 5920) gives 5.42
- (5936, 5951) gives 5.67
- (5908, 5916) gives 5.43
